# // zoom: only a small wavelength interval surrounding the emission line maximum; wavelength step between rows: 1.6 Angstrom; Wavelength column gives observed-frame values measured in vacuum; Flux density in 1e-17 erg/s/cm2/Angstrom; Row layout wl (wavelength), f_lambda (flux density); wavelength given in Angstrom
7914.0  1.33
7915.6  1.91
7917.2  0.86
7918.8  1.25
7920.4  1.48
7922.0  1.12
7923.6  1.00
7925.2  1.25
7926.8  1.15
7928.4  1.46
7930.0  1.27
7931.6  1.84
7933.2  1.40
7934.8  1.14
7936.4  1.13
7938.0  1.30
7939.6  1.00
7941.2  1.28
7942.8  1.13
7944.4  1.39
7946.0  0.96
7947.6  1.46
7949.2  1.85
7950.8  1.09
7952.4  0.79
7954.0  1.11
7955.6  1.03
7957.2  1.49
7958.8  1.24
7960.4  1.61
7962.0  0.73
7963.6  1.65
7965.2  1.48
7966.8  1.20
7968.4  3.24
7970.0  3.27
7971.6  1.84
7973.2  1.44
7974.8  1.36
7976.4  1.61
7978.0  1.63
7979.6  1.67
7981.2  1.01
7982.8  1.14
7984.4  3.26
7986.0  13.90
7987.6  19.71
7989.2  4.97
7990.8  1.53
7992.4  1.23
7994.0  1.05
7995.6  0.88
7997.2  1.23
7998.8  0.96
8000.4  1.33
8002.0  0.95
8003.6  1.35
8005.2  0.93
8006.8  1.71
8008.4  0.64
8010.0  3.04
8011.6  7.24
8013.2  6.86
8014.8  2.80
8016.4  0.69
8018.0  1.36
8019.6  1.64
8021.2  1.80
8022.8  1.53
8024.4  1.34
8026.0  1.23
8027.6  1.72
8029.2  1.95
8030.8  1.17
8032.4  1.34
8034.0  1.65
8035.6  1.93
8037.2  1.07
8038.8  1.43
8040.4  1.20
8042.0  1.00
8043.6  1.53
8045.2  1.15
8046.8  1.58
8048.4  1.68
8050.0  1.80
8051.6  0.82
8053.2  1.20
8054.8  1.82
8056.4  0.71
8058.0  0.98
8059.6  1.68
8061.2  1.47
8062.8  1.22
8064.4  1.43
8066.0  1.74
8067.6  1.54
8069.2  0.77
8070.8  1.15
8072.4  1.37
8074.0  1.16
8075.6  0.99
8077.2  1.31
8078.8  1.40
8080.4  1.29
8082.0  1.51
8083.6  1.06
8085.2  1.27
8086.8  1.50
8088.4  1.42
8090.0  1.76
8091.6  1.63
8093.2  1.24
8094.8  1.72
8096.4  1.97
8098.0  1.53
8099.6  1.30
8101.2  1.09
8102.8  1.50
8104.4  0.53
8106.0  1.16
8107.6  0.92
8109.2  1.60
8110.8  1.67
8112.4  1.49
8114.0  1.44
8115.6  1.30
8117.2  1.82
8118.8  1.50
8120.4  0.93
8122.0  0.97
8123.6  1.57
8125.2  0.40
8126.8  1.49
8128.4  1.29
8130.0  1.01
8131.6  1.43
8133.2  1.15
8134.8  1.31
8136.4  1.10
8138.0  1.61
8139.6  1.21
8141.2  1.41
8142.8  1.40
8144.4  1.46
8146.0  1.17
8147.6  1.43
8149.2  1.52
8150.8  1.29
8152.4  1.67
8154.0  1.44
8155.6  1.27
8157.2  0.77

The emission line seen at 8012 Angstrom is [N II]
